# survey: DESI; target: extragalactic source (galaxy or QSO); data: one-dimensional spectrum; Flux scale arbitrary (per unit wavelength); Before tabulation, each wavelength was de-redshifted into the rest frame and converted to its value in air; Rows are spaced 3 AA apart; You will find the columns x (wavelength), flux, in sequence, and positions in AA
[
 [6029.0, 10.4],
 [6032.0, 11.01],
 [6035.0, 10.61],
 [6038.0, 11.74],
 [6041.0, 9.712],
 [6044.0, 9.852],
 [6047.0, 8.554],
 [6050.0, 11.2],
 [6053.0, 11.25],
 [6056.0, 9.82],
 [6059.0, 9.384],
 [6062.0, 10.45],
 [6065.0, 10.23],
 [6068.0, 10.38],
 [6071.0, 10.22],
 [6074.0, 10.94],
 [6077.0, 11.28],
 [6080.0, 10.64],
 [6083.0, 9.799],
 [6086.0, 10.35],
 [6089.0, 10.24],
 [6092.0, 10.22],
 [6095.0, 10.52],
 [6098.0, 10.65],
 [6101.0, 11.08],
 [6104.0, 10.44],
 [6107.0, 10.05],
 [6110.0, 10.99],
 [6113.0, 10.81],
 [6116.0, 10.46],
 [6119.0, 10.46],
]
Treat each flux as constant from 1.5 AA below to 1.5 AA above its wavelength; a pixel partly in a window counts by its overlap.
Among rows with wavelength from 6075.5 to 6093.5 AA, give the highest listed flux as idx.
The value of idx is 11.28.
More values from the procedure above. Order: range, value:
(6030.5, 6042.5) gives 11.74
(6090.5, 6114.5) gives 11.08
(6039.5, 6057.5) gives 11.25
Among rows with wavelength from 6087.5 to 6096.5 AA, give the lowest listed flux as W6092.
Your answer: 10.22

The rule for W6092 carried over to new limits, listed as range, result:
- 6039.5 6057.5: 8.554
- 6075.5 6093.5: 9.799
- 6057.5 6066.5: 9.384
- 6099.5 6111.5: 10.05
